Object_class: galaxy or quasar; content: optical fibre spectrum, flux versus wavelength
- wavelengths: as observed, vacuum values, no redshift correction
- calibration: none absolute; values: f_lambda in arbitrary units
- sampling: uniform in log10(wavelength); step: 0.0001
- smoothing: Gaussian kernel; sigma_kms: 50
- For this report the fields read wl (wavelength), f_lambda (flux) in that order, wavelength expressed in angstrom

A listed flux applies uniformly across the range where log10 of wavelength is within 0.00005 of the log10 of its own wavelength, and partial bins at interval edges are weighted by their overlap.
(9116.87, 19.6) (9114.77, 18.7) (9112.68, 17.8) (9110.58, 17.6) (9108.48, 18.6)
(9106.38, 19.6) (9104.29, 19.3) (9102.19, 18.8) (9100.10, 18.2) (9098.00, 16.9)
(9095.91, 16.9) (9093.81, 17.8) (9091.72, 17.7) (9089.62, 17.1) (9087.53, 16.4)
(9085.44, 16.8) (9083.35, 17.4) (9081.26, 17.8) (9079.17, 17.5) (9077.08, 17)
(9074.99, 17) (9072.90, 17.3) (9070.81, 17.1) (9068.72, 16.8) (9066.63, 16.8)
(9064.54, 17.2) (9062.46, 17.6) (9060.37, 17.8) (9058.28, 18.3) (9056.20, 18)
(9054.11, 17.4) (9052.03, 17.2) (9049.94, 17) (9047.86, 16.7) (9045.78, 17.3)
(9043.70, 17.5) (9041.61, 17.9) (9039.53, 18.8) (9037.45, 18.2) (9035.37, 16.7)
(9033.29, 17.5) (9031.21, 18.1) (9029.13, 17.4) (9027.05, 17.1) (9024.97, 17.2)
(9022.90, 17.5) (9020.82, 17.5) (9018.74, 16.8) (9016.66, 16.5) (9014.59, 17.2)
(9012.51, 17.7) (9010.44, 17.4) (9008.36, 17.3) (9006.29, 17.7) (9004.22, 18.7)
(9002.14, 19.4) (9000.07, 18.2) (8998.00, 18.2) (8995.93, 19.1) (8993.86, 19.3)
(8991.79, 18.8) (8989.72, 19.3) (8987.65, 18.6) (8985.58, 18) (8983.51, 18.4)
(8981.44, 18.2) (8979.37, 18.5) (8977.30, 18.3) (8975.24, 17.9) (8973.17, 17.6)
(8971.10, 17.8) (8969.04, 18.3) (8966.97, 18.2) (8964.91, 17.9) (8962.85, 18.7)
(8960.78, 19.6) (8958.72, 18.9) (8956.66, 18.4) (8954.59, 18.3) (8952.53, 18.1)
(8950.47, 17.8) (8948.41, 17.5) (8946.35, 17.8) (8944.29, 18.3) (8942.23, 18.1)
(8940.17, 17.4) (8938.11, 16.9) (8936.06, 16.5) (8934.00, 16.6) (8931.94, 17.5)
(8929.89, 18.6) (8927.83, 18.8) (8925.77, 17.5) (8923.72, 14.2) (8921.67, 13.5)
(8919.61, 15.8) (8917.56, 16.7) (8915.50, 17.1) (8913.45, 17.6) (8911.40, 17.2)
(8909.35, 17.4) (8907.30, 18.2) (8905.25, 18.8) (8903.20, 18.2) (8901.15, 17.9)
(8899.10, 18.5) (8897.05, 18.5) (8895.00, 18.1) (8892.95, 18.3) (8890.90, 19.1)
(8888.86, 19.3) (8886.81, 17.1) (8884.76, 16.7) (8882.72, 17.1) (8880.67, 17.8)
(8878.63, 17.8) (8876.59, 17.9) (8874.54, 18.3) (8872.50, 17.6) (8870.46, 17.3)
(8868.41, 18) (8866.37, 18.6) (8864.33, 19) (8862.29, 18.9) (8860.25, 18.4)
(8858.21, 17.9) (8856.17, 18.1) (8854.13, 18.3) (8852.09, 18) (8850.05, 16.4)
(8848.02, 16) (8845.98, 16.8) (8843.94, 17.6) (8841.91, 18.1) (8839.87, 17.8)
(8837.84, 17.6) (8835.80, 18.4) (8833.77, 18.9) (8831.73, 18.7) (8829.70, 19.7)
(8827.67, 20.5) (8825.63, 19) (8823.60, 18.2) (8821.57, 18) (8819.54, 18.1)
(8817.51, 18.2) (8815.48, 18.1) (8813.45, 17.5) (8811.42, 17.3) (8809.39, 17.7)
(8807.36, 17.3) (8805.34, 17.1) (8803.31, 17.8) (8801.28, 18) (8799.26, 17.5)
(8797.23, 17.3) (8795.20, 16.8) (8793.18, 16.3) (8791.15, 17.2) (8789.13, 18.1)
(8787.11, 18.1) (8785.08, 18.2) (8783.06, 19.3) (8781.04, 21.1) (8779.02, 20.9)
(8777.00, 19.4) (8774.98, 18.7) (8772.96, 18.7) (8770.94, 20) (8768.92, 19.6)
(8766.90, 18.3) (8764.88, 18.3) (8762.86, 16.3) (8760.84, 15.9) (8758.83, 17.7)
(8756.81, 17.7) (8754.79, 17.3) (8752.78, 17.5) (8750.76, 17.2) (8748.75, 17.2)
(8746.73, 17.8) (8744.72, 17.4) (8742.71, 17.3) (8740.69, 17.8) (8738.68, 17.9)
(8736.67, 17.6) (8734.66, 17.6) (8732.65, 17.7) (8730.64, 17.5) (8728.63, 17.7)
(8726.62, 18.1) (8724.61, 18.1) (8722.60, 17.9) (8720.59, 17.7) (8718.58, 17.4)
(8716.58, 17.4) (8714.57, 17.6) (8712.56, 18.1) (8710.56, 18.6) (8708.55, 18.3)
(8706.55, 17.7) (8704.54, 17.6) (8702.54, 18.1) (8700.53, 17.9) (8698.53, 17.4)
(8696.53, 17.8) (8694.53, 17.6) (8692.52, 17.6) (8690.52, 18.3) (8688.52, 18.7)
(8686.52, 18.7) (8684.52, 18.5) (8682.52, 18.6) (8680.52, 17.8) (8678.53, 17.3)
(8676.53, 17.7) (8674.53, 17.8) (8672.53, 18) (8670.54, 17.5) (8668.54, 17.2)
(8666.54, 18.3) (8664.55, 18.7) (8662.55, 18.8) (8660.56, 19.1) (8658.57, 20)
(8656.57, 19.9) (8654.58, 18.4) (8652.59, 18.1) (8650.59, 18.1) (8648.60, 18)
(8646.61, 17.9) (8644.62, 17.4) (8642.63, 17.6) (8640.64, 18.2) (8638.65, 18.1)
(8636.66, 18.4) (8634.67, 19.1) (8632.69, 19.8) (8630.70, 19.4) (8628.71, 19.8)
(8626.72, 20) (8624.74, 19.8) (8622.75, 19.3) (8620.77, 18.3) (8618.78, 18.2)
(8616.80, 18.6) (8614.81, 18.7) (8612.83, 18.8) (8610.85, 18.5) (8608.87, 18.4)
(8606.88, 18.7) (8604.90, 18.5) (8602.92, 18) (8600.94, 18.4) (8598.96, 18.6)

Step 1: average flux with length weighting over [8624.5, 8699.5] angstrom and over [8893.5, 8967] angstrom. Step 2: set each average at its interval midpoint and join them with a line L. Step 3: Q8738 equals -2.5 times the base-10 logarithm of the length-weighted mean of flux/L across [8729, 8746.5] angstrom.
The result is 0.03 mag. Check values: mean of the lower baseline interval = 18.4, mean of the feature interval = 17.6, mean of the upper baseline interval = 17.6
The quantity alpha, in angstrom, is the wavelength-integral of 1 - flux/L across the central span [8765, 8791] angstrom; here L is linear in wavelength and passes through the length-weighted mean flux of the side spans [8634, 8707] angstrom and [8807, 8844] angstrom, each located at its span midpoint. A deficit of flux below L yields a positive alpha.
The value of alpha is -1.23 angstrom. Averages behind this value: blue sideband 18.2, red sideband 18.3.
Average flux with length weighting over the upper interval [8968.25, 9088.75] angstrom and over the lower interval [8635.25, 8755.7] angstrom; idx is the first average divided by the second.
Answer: 1.0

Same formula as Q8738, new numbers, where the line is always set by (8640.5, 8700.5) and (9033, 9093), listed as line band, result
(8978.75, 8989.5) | -0.05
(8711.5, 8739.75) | 0.02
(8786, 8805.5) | 0.03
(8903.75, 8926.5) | 0.06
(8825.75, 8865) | -0.02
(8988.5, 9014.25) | -0.05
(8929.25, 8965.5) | -0.02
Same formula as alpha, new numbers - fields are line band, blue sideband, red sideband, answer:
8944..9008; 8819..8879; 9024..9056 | -2.4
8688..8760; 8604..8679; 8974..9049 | 2.6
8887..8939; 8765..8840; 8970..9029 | 2.0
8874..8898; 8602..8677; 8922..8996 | 0.2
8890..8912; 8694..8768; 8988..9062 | -0.6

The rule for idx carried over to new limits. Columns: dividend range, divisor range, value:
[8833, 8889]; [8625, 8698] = 0.97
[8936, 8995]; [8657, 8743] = 1.01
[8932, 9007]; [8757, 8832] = 1.00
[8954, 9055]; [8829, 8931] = 1.01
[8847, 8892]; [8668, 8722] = 1.00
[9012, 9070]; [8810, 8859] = 0.96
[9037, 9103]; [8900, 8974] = 0.99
